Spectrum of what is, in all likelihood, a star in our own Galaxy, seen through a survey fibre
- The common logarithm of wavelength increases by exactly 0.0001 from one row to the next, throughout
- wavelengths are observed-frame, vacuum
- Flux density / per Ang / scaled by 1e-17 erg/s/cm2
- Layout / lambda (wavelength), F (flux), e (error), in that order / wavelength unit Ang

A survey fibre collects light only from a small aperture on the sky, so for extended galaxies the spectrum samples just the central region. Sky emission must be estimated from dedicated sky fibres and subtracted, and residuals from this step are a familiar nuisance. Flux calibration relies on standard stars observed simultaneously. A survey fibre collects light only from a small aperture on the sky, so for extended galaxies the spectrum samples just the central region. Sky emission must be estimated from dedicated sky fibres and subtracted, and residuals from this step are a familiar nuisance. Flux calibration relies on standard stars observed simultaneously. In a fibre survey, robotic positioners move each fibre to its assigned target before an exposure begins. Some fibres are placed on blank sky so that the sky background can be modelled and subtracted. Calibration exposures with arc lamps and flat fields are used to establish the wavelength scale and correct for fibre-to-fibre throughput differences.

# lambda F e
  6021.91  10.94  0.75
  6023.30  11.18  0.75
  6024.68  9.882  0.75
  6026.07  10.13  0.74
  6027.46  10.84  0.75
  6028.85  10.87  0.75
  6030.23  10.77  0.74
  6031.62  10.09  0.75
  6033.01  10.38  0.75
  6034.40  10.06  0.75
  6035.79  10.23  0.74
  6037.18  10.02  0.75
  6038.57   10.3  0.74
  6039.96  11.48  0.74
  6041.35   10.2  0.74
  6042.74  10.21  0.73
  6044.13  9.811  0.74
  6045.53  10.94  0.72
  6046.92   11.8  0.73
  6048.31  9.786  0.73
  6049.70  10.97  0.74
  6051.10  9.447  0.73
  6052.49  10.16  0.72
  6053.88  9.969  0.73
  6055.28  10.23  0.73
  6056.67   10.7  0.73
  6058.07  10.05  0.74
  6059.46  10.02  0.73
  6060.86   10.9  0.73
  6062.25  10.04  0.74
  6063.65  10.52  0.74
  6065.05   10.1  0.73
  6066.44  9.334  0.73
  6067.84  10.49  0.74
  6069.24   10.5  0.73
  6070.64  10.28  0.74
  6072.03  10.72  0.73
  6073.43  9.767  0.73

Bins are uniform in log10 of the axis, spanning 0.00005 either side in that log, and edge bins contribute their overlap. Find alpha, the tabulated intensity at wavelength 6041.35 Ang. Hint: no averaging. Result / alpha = 10.2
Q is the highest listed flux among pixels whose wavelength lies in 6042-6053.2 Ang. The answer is 11.8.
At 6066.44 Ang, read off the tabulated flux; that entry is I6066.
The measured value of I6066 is 9.334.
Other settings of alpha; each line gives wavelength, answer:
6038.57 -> 10.3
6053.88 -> 9.969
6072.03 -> 10.72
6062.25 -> 10.04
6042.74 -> 10.21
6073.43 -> 9.767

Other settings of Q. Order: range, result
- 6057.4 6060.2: 10.05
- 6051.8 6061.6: 10.9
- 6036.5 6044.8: 11.48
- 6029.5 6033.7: 10.77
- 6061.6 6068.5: 10.52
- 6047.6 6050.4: 10.97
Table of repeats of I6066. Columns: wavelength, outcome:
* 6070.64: 10.28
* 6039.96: 11.48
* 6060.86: 10.9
